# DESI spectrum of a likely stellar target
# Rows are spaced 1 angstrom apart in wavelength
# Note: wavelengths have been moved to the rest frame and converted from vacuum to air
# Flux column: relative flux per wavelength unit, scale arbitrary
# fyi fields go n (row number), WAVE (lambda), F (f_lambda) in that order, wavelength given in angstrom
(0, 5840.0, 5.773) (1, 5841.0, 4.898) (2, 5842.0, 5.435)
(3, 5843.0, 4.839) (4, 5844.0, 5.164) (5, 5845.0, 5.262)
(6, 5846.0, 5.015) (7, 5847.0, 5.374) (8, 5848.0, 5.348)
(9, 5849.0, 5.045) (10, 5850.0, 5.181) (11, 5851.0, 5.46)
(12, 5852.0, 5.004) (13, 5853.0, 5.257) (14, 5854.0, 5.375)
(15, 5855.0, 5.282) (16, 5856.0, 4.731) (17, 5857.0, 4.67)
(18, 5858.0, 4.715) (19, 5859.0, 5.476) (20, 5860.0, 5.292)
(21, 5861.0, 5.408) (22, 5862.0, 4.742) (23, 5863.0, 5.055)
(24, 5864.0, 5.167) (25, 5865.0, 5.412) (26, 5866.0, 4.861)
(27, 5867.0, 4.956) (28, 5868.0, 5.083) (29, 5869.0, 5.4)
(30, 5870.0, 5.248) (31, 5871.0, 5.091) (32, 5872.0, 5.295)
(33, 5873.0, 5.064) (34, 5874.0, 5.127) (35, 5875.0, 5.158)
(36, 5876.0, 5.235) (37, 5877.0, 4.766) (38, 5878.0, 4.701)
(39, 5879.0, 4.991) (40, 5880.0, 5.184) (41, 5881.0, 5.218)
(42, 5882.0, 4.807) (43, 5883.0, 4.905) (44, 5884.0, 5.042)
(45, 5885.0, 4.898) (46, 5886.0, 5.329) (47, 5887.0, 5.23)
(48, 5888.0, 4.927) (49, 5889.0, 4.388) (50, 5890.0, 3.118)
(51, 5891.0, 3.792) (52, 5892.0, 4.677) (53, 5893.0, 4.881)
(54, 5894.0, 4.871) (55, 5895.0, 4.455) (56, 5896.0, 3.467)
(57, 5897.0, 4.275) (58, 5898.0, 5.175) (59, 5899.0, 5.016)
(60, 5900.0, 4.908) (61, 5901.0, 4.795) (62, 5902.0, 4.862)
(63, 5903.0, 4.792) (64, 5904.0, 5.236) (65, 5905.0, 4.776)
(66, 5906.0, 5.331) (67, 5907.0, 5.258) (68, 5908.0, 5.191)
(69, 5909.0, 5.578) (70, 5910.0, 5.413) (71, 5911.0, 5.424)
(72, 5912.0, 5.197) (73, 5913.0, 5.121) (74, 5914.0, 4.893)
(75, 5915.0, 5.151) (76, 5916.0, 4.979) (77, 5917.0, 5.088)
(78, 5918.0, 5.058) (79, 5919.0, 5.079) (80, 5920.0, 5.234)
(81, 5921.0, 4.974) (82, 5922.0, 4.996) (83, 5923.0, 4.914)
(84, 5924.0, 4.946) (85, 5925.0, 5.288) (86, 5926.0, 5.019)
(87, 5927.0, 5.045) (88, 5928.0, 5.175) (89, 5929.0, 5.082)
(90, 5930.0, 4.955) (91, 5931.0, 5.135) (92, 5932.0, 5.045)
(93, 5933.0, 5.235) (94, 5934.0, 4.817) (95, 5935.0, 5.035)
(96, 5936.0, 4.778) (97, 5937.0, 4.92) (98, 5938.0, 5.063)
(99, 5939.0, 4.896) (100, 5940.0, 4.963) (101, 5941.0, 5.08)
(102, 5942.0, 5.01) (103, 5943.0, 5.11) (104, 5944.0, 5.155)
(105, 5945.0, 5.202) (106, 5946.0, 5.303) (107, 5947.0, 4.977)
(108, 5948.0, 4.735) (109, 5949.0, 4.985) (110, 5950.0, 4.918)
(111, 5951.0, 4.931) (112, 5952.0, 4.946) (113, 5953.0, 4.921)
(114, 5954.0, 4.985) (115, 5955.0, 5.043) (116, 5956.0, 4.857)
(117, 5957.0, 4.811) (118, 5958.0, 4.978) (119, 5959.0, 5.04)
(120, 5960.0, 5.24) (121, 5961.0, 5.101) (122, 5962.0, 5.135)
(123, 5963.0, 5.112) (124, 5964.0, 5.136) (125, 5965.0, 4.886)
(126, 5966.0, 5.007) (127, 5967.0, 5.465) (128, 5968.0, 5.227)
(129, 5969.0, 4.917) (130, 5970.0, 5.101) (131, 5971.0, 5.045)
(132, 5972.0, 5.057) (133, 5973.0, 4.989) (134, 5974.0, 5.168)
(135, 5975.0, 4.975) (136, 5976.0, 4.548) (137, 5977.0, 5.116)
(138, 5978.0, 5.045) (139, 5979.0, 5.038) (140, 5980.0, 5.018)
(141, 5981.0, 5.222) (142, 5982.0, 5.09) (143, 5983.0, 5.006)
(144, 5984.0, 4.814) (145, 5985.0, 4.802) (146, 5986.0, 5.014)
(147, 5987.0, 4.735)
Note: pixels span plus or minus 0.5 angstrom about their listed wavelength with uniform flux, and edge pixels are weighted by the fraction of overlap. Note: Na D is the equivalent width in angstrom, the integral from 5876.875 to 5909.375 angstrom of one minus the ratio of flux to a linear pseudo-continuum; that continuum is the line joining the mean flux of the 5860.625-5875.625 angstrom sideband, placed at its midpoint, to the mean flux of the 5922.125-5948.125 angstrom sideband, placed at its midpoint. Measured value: 1.8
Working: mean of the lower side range 5.14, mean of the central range 4.81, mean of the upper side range 5.04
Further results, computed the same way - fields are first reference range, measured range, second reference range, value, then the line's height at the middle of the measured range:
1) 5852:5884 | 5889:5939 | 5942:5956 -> 1.2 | 5.04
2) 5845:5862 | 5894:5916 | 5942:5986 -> 0.6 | 5.1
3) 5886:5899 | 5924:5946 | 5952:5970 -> -1.0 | 4.84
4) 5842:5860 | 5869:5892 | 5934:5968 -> 1.0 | 5.11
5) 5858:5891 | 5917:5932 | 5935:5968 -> -0.1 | 5.01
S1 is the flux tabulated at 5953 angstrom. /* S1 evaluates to 4.921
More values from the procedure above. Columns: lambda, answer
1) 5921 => 4.974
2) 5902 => 4.862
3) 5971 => 5.045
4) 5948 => 4.735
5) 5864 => 5.167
